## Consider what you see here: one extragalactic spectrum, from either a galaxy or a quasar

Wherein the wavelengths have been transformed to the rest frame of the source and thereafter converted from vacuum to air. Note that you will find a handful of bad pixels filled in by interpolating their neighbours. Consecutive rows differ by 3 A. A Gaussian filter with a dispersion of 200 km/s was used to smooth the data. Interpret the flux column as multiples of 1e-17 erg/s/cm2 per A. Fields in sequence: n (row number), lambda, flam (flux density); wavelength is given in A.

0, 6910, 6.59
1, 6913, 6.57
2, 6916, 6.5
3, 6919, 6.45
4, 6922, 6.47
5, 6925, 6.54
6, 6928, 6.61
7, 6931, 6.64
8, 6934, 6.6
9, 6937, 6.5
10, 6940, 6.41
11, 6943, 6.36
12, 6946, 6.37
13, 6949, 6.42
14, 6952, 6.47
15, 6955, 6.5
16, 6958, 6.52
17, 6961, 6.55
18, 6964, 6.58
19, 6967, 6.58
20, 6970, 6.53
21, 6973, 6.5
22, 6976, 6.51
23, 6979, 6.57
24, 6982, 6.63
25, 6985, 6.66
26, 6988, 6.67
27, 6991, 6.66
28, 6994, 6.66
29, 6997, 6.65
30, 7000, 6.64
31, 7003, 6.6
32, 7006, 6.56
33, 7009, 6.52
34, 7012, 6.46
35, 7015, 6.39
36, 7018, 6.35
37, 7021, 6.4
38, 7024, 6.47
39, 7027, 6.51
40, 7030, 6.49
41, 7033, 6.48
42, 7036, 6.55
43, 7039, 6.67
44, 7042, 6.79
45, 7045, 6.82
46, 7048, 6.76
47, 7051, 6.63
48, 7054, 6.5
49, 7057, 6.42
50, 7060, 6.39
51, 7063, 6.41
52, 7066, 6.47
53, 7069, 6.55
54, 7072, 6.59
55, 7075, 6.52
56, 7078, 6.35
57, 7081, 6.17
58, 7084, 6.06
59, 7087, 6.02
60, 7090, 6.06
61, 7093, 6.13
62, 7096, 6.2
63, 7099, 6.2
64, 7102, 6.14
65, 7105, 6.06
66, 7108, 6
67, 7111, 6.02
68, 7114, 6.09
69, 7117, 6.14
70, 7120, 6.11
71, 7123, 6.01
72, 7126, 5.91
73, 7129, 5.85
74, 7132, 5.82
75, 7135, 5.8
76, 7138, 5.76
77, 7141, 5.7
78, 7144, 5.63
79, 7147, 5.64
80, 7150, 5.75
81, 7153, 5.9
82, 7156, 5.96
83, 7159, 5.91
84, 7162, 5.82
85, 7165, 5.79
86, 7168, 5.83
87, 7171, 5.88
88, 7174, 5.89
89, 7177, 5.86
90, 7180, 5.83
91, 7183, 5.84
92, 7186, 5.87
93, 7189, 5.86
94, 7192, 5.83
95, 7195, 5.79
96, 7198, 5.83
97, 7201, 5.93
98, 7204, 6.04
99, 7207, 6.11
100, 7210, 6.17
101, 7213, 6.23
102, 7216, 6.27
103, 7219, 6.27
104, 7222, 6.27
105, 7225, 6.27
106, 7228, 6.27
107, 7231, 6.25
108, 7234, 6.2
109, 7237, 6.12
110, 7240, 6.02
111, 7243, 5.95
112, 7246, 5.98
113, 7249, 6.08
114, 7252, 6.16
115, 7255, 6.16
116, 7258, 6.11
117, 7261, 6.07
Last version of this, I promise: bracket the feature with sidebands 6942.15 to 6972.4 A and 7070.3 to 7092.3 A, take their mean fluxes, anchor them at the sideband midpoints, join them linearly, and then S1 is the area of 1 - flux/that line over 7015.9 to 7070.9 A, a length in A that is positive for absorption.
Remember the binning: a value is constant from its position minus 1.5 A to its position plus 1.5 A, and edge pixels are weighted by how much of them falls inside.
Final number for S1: -1.8 A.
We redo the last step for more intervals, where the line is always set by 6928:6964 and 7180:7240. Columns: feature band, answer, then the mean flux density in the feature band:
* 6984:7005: -0.8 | 6.65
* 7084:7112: 0.7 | 6.09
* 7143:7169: 1.5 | 5.81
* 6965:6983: -0.3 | 6.55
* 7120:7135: 0.7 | 5.91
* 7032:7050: -1.0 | 6.68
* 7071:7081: -0.2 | 6.43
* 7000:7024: -0.3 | 6.48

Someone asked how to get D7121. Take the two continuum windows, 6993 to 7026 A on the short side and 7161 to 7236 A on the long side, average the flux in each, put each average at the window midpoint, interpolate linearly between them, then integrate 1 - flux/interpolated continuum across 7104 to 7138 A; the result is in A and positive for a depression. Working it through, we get 1.3 A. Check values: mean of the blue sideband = 6.52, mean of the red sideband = 6.01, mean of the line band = 5.97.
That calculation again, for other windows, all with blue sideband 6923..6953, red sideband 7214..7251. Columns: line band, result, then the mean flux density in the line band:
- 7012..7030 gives -0.09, 6.43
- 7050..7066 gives -0.27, 6.46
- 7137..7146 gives 0.83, 5.69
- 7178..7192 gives 0.83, 5.85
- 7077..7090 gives 0.41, 6.13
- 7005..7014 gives -0.13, 6.5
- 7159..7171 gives 0.78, 5.83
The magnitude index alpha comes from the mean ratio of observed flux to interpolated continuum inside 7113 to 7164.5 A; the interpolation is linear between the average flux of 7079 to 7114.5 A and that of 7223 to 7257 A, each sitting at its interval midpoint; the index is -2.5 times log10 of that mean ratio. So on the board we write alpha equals 0.04 mag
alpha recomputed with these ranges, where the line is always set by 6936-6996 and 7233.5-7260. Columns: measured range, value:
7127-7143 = 0.09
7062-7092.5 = 0.01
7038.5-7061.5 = -0.04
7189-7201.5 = 0.06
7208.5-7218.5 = -0.02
